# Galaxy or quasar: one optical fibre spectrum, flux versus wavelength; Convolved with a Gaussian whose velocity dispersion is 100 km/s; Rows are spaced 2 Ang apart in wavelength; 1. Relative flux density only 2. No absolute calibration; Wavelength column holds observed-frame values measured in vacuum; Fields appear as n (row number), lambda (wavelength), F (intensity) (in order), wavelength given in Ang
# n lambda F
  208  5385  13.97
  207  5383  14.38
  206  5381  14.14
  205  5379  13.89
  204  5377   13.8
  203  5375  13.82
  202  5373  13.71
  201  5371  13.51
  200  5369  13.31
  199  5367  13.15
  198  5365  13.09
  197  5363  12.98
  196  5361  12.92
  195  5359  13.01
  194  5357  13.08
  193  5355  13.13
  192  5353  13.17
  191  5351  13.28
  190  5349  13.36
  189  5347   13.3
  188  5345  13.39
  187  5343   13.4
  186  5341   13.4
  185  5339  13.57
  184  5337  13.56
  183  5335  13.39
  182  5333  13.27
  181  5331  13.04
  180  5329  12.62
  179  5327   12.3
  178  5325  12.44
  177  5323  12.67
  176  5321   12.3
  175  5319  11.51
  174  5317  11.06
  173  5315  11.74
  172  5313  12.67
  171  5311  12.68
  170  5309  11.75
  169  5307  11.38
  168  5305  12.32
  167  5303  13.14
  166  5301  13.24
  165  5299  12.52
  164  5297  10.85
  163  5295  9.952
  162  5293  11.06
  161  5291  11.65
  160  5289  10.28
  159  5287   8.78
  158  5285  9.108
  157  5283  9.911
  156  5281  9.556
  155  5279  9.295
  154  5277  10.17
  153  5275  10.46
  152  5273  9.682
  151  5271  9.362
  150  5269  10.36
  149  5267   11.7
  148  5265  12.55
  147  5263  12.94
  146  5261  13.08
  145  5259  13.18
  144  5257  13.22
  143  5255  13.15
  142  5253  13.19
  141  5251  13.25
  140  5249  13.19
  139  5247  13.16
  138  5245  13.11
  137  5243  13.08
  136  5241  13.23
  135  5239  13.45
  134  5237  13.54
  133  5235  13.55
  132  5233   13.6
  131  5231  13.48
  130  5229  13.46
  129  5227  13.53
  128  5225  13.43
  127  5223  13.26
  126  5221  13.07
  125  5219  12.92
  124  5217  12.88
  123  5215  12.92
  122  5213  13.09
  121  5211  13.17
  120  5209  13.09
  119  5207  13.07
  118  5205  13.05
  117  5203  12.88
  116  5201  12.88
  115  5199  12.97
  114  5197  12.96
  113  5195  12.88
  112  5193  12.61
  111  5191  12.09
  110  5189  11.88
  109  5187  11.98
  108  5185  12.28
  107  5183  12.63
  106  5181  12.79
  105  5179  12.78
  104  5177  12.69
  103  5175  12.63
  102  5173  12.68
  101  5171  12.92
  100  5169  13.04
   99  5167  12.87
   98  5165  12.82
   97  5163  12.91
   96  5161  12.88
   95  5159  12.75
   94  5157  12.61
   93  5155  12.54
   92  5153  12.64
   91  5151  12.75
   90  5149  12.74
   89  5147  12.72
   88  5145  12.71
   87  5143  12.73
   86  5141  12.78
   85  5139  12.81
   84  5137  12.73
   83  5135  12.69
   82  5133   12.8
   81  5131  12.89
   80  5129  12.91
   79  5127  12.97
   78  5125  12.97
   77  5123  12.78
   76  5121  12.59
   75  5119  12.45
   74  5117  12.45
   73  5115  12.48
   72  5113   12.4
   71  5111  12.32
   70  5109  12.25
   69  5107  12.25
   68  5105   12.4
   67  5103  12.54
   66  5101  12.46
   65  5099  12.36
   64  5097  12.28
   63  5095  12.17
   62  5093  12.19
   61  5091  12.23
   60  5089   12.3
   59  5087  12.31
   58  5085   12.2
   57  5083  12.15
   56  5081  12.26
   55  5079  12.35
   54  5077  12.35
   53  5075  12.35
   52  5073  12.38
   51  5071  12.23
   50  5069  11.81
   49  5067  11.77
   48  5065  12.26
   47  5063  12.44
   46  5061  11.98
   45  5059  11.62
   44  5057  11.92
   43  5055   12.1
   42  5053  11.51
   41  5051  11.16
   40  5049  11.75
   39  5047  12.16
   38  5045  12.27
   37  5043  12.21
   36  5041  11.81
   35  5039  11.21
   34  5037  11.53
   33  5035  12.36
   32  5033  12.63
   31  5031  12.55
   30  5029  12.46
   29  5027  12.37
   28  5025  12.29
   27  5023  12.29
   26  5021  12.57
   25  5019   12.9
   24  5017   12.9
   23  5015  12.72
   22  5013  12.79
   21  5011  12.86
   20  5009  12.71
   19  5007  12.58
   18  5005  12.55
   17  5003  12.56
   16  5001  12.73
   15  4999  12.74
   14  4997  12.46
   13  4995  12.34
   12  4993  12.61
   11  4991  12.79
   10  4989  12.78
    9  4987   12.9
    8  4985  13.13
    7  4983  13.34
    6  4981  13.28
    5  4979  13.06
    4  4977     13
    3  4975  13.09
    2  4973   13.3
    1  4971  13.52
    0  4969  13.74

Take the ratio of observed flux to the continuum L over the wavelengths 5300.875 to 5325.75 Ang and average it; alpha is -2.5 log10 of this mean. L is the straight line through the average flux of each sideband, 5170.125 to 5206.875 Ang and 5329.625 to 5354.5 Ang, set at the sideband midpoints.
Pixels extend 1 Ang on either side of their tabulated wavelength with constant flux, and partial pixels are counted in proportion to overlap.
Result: 0.09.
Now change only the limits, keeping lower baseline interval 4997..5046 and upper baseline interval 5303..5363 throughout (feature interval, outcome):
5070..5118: 0.02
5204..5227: -0.04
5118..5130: -0.02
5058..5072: 0.04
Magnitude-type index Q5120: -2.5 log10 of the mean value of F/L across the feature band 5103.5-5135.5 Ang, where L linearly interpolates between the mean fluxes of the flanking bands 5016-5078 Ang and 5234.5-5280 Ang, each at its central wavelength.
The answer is -0.037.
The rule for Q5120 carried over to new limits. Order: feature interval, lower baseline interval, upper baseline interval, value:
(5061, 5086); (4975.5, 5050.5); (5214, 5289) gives 0.02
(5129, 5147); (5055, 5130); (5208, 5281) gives -0.03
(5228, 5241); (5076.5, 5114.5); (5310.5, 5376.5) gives -0.07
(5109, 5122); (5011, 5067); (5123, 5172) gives 0.02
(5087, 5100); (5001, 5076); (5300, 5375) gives 0.01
